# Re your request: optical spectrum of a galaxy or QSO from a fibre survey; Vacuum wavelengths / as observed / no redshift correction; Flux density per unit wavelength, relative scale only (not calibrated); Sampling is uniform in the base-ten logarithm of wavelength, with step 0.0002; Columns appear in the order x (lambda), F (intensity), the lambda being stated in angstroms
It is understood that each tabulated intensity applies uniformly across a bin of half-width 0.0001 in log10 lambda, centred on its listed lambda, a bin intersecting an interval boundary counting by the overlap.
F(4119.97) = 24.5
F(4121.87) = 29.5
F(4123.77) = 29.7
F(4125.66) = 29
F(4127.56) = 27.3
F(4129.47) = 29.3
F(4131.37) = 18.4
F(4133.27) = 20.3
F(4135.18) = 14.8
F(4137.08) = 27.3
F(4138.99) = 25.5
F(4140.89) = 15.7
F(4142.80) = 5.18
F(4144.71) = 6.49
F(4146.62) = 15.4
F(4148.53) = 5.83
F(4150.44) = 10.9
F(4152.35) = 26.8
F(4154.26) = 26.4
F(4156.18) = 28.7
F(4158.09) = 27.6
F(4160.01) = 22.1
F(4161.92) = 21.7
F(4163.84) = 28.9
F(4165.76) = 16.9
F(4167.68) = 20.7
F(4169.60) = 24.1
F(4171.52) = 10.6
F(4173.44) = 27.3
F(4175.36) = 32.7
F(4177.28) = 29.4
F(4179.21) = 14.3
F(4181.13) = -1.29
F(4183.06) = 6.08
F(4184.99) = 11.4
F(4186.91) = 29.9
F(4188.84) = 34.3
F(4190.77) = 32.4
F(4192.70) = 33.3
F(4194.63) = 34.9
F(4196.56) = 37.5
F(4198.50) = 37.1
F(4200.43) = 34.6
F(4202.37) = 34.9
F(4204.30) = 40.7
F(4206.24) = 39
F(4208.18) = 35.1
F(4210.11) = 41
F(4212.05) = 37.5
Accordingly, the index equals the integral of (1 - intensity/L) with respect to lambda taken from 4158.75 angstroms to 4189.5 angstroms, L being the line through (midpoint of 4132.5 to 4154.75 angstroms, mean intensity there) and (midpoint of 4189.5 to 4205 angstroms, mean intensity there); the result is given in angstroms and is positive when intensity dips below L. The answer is 7.2 angstroms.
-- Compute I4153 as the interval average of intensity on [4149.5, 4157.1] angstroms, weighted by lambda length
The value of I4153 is 23.2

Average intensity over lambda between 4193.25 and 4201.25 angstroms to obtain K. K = 35.9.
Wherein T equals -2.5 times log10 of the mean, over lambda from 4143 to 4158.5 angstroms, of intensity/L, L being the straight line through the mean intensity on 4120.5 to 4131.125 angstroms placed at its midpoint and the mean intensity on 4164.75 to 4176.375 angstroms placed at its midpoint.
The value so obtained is 0.36 mag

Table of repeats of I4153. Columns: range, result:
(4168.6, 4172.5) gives 17.4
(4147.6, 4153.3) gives 14.5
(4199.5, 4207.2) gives 37.3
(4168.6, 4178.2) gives 24.8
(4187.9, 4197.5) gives 34.5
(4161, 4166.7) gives 22.5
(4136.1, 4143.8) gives 18.3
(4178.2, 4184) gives 6.52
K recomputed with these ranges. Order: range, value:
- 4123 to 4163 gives 20.7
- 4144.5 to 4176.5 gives 21.2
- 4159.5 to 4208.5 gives 26.4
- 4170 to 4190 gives 19.7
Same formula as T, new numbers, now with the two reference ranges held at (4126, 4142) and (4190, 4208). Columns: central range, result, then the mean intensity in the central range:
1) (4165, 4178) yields 0.30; 23.1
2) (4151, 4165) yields 0.08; 25.5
